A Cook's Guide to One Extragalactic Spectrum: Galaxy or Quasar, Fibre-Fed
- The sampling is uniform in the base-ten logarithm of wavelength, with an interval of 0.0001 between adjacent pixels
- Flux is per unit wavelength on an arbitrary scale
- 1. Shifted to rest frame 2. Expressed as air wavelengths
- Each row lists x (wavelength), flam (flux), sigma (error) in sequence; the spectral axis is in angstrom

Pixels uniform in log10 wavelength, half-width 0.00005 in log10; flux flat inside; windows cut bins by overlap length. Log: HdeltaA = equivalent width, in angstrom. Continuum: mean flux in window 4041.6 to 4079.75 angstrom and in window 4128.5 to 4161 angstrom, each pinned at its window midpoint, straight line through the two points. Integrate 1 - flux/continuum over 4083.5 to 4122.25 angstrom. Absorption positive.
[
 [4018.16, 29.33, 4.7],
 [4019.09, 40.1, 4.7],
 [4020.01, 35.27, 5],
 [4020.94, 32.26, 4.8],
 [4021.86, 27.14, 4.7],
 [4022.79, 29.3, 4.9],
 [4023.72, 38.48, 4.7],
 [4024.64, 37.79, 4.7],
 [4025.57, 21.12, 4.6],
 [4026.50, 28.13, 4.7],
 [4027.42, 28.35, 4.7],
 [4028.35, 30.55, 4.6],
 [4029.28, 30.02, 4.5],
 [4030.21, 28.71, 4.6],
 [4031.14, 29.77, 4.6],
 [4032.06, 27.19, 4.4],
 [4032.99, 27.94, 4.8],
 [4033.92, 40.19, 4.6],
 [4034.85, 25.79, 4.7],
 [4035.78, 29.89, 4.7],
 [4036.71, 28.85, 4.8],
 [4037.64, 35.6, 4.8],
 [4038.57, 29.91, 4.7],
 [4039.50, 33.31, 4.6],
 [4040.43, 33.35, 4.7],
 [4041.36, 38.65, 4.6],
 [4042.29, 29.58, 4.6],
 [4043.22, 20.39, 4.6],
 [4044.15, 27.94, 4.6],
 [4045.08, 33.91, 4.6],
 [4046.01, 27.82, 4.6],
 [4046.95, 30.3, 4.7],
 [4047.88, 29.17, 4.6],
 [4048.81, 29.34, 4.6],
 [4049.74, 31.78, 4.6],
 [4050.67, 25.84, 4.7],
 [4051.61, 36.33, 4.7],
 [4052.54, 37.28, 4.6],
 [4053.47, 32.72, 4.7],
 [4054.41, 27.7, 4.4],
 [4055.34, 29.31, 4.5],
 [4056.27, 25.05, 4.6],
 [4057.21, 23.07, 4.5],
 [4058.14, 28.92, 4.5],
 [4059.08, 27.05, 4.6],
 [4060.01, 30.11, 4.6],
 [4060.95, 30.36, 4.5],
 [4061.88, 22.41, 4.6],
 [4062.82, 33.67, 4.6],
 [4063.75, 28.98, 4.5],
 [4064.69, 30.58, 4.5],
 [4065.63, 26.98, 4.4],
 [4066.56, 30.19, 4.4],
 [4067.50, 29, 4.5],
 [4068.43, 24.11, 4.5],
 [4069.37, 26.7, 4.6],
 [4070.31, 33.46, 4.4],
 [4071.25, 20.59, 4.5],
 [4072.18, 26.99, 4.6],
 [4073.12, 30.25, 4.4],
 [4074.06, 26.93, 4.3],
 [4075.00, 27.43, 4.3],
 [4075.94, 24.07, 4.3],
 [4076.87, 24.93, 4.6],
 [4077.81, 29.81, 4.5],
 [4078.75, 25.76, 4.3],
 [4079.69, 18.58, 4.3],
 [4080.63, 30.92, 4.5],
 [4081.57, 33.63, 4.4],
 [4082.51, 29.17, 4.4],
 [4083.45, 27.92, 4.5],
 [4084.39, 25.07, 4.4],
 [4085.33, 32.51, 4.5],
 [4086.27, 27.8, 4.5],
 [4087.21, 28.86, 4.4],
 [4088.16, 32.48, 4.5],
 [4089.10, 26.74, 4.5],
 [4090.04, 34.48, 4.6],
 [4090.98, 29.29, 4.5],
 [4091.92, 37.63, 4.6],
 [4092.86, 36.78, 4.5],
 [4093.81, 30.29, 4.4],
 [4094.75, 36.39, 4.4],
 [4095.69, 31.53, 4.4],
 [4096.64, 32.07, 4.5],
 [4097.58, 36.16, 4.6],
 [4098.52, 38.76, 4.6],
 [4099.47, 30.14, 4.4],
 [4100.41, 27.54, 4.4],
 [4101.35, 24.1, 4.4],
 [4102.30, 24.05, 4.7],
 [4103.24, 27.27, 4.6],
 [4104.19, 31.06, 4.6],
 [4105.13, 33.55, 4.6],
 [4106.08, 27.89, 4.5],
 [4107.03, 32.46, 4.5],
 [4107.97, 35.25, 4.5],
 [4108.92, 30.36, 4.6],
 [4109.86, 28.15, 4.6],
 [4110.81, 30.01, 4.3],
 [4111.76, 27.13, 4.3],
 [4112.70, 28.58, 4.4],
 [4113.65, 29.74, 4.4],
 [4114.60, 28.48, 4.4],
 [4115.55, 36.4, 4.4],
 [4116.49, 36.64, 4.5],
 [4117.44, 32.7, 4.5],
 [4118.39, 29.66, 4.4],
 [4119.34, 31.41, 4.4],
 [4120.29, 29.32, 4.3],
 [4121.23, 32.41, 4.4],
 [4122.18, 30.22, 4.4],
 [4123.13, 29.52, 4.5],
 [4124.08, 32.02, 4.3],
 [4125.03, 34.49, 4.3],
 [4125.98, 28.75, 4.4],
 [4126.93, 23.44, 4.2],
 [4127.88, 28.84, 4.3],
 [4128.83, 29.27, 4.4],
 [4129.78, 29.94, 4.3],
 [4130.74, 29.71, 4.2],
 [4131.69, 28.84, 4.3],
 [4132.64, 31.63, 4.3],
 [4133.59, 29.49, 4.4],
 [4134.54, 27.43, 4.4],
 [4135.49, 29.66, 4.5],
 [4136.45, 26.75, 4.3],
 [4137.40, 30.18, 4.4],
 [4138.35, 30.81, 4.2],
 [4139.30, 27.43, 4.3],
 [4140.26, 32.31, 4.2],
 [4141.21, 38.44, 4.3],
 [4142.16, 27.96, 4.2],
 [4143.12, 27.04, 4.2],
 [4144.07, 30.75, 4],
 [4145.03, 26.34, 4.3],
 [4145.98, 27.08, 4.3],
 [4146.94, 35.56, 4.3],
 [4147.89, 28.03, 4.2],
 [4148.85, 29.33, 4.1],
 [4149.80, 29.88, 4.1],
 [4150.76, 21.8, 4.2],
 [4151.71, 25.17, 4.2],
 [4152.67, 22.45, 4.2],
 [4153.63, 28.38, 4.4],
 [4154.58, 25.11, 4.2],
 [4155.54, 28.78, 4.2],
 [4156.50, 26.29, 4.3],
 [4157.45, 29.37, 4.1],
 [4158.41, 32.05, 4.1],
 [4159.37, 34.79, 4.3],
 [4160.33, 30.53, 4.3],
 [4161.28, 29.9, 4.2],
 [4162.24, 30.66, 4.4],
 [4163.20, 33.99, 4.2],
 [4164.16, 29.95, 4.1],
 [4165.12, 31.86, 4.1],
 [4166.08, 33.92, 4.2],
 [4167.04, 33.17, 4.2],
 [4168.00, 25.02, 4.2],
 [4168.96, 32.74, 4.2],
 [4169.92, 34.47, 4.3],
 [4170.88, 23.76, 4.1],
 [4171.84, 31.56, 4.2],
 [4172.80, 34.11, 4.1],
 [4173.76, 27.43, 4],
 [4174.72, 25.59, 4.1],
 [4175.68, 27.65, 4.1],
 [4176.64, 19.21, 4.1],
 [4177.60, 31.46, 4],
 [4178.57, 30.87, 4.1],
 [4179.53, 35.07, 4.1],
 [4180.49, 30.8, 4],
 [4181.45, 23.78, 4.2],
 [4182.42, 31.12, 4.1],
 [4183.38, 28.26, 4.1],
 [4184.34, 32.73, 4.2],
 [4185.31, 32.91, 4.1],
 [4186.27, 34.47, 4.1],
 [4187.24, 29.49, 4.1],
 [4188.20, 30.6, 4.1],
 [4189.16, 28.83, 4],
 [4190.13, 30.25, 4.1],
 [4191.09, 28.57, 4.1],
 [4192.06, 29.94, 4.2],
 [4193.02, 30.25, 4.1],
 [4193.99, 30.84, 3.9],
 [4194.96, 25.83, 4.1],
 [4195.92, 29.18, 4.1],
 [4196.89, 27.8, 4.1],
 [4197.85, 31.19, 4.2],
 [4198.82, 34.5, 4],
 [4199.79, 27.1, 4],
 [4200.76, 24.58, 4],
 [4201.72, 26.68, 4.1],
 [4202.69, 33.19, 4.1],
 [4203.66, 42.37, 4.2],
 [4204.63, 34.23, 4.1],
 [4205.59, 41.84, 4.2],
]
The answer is -3.06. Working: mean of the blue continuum 28.3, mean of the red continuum 29.1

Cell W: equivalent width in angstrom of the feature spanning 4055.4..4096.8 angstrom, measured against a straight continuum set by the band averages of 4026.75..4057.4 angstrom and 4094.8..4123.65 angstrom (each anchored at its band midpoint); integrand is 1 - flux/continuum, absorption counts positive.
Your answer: 2.31 angstrom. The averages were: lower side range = 30.2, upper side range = 30.8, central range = 28.8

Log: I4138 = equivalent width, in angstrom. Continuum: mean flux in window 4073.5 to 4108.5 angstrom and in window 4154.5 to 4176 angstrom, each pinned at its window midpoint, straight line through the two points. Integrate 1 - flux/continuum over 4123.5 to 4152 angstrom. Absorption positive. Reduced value 0.79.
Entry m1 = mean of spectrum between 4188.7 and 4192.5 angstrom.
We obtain 29.4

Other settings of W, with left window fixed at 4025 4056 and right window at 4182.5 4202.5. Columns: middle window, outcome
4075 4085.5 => 0.96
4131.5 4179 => 0.86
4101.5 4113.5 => 0.21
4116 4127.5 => -0.34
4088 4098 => -1.01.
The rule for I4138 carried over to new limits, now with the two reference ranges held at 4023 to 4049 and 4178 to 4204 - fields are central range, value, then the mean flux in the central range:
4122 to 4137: 0.5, 29.4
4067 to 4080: 1.7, 26.4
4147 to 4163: 0.9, 28.6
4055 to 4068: 0.9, 28.2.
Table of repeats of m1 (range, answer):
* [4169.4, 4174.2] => 30.3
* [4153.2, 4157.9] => 27.6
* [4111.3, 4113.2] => 27.9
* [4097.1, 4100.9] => 33.2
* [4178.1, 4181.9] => 30.2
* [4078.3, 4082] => 27.2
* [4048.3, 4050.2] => 30.6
